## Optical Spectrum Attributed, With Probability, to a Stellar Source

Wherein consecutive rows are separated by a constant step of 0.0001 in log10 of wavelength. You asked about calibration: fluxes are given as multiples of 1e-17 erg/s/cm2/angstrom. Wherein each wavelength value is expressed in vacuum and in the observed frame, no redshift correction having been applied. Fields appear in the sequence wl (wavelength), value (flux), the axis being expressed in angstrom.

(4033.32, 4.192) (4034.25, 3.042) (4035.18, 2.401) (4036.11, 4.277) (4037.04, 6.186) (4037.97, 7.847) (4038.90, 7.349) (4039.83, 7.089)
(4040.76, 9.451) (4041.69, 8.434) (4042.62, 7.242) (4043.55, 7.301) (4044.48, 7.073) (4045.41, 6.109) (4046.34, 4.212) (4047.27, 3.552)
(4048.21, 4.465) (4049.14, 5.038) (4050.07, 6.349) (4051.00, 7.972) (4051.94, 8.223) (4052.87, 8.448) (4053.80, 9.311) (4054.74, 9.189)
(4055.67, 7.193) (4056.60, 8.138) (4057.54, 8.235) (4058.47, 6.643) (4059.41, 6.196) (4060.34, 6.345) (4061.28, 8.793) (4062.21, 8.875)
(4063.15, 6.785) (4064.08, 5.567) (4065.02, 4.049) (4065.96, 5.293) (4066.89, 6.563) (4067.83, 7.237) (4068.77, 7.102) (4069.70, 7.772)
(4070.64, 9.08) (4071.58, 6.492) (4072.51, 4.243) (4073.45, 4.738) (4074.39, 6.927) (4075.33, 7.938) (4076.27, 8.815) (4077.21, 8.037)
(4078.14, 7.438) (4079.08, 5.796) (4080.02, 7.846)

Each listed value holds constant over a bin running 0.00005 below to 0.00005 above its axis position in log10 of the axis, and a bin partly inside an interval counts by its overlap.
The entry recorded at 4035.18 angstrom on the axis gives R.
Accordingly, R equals 2.401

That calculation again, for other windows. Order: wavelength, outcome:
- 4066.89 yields 6.563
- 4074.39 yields 6.927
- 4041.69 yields 8.434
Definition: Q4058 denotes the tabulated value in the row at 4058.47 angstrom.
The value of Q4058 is 6.643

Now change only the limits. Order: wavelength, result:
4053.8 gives 9.311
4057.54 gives 8.235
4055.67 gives 7.193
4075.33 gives 7.938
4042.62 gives 7.242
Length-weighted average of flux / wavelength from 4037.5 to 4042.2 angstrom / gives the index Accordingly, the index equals 8.03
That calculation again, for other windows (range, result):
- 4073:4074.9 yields 5.88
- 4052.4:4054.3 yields 8.88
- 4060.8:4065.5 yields 6.8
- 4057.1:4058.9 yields 7.46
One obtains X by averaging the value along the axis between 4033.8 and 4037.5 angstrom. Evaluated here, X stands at 3.98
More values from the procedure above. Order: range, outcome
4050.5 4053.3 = 8.18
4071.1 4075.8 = 6.07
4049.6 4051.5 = 7.16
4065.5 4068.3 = 6.37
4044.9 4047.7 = 4.69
